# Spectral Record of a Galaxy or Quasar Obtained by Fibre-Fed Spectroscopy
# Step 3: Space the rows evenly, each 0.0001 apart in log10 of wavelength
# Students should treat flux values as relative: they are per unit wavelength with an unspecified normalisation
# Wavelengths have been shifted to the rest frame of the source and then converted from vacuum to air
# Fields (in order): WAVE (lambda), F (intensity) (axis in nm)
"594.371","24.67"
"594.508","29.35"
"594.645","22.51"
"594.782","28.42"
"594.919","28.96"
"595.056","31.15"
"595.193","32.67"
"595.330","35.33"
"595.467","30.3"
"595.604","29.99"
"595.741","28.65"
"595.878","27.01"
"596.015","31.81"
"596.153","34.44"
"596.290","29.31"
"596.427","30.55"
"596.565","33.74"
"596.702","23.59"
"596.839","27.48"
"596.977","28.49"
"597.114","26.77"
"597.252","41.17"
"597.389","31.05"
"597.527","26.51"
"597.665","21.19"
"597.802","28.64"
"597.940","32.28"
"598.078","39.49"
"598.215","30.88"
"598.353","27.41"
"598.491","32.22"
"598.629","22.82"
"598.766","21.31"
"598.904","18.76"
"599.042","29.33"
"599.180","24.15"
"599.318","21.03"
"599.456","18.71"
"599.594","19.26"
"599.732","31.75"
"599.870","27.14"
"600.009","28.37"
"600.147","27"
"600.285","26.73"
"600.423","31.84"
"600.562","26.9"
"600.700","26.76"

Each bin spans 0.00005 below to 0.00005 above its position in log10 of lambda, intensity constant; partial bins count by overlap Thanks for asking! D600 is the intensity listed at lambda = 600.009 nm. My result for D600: 28.37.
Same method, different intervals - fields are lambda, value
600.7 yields 26.76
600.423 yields 31.84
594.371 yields 24.67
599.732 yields 31.75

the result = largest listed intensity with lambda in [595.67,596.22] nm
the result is 34.44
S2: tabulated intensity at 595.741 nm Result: 28.65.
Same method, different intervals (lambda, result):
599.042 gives 29.33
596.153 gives 34.44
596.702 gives 23.59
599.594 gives 19.26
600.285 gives 26.73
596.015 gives 31.81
